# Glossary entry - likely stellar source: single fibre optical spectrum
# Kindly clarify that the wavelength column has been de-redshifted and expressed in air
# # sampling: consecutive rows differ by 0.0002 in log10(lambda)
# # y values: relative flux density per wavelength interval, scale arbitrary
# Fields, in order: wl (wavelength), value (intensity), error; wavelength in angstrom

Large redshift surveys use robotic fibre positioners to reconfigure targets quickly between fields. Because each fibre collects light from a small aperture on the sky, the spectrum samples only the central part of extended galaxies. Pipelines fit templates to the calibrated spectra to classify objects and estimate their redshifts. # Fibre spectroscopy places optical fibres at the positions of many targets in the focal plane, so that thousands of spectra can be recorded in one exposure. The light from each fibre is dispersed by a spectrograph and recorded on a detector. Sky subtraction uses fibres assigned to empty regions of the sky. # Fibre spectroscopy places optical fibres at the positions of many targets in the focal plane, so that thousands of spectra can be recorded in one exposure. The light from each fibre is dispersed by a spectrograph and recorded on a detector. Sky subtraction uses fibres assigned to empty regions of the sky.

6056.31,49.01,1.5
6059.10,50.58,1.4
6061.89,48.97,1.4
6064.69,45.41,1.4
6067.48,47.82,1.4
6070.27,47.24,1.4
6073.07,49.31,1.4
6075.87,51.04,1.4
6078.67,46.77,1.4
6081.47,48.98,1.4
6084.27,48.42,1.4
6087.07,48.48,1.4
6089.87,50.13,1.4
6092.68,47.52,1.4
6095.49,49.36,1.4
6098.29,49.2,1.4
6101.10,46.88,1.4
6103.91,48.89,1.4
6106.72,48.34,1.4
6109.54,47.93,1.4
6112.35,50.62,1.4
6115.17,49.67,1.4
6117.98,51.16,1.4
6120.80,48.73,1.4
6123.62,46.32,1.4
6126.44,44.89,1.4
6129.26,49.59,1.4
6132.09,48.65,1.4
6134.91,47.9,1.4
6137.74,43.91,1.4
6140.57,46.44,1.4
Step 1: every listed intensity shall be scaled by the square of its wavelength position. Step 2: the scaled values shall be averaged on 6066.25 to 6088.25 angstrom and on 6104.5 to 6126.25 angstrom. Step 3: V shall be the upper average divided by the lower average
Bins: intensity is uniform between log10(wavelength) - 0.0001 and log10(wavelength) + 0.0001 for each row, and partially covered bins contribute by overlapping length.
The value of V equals 1.02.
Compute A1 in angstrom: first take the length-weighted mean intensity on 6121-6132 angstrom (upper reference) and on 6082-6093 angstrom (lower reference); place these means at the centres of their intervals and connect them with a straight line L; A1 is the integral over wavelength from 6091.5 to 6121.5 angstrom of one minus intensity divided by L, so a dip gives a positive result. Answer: -0.6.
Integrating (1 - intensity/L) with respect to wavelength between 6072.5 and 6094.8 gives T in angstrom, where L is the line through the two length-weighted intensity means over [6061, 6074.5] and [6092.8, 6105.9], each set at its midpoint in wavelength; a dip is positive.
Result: -0.3 angstrom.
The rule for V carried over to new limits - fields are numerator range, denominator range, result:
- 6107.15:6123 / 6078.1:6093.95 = 1.03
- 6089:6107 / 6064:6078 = 1.02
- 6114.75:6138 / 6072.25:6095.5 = 1.00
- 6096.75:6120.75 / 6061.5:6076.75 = 1.03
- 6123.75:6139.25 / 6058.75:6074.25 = 1.00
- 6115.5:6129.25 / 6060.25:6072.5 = 1.03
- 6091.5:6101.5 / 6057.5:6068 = 1.02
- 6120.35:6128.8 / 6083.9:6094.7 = 0.97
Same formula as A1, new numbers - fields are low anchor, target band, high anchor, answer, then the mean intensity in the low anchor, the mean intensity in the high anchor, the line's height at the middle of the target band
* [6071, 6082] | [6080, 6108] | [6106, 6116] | 0.22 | 48.9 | 49.1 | 49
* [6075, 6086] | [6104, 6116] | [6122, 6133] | -0.32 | 48.7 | 47.3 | 47.8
